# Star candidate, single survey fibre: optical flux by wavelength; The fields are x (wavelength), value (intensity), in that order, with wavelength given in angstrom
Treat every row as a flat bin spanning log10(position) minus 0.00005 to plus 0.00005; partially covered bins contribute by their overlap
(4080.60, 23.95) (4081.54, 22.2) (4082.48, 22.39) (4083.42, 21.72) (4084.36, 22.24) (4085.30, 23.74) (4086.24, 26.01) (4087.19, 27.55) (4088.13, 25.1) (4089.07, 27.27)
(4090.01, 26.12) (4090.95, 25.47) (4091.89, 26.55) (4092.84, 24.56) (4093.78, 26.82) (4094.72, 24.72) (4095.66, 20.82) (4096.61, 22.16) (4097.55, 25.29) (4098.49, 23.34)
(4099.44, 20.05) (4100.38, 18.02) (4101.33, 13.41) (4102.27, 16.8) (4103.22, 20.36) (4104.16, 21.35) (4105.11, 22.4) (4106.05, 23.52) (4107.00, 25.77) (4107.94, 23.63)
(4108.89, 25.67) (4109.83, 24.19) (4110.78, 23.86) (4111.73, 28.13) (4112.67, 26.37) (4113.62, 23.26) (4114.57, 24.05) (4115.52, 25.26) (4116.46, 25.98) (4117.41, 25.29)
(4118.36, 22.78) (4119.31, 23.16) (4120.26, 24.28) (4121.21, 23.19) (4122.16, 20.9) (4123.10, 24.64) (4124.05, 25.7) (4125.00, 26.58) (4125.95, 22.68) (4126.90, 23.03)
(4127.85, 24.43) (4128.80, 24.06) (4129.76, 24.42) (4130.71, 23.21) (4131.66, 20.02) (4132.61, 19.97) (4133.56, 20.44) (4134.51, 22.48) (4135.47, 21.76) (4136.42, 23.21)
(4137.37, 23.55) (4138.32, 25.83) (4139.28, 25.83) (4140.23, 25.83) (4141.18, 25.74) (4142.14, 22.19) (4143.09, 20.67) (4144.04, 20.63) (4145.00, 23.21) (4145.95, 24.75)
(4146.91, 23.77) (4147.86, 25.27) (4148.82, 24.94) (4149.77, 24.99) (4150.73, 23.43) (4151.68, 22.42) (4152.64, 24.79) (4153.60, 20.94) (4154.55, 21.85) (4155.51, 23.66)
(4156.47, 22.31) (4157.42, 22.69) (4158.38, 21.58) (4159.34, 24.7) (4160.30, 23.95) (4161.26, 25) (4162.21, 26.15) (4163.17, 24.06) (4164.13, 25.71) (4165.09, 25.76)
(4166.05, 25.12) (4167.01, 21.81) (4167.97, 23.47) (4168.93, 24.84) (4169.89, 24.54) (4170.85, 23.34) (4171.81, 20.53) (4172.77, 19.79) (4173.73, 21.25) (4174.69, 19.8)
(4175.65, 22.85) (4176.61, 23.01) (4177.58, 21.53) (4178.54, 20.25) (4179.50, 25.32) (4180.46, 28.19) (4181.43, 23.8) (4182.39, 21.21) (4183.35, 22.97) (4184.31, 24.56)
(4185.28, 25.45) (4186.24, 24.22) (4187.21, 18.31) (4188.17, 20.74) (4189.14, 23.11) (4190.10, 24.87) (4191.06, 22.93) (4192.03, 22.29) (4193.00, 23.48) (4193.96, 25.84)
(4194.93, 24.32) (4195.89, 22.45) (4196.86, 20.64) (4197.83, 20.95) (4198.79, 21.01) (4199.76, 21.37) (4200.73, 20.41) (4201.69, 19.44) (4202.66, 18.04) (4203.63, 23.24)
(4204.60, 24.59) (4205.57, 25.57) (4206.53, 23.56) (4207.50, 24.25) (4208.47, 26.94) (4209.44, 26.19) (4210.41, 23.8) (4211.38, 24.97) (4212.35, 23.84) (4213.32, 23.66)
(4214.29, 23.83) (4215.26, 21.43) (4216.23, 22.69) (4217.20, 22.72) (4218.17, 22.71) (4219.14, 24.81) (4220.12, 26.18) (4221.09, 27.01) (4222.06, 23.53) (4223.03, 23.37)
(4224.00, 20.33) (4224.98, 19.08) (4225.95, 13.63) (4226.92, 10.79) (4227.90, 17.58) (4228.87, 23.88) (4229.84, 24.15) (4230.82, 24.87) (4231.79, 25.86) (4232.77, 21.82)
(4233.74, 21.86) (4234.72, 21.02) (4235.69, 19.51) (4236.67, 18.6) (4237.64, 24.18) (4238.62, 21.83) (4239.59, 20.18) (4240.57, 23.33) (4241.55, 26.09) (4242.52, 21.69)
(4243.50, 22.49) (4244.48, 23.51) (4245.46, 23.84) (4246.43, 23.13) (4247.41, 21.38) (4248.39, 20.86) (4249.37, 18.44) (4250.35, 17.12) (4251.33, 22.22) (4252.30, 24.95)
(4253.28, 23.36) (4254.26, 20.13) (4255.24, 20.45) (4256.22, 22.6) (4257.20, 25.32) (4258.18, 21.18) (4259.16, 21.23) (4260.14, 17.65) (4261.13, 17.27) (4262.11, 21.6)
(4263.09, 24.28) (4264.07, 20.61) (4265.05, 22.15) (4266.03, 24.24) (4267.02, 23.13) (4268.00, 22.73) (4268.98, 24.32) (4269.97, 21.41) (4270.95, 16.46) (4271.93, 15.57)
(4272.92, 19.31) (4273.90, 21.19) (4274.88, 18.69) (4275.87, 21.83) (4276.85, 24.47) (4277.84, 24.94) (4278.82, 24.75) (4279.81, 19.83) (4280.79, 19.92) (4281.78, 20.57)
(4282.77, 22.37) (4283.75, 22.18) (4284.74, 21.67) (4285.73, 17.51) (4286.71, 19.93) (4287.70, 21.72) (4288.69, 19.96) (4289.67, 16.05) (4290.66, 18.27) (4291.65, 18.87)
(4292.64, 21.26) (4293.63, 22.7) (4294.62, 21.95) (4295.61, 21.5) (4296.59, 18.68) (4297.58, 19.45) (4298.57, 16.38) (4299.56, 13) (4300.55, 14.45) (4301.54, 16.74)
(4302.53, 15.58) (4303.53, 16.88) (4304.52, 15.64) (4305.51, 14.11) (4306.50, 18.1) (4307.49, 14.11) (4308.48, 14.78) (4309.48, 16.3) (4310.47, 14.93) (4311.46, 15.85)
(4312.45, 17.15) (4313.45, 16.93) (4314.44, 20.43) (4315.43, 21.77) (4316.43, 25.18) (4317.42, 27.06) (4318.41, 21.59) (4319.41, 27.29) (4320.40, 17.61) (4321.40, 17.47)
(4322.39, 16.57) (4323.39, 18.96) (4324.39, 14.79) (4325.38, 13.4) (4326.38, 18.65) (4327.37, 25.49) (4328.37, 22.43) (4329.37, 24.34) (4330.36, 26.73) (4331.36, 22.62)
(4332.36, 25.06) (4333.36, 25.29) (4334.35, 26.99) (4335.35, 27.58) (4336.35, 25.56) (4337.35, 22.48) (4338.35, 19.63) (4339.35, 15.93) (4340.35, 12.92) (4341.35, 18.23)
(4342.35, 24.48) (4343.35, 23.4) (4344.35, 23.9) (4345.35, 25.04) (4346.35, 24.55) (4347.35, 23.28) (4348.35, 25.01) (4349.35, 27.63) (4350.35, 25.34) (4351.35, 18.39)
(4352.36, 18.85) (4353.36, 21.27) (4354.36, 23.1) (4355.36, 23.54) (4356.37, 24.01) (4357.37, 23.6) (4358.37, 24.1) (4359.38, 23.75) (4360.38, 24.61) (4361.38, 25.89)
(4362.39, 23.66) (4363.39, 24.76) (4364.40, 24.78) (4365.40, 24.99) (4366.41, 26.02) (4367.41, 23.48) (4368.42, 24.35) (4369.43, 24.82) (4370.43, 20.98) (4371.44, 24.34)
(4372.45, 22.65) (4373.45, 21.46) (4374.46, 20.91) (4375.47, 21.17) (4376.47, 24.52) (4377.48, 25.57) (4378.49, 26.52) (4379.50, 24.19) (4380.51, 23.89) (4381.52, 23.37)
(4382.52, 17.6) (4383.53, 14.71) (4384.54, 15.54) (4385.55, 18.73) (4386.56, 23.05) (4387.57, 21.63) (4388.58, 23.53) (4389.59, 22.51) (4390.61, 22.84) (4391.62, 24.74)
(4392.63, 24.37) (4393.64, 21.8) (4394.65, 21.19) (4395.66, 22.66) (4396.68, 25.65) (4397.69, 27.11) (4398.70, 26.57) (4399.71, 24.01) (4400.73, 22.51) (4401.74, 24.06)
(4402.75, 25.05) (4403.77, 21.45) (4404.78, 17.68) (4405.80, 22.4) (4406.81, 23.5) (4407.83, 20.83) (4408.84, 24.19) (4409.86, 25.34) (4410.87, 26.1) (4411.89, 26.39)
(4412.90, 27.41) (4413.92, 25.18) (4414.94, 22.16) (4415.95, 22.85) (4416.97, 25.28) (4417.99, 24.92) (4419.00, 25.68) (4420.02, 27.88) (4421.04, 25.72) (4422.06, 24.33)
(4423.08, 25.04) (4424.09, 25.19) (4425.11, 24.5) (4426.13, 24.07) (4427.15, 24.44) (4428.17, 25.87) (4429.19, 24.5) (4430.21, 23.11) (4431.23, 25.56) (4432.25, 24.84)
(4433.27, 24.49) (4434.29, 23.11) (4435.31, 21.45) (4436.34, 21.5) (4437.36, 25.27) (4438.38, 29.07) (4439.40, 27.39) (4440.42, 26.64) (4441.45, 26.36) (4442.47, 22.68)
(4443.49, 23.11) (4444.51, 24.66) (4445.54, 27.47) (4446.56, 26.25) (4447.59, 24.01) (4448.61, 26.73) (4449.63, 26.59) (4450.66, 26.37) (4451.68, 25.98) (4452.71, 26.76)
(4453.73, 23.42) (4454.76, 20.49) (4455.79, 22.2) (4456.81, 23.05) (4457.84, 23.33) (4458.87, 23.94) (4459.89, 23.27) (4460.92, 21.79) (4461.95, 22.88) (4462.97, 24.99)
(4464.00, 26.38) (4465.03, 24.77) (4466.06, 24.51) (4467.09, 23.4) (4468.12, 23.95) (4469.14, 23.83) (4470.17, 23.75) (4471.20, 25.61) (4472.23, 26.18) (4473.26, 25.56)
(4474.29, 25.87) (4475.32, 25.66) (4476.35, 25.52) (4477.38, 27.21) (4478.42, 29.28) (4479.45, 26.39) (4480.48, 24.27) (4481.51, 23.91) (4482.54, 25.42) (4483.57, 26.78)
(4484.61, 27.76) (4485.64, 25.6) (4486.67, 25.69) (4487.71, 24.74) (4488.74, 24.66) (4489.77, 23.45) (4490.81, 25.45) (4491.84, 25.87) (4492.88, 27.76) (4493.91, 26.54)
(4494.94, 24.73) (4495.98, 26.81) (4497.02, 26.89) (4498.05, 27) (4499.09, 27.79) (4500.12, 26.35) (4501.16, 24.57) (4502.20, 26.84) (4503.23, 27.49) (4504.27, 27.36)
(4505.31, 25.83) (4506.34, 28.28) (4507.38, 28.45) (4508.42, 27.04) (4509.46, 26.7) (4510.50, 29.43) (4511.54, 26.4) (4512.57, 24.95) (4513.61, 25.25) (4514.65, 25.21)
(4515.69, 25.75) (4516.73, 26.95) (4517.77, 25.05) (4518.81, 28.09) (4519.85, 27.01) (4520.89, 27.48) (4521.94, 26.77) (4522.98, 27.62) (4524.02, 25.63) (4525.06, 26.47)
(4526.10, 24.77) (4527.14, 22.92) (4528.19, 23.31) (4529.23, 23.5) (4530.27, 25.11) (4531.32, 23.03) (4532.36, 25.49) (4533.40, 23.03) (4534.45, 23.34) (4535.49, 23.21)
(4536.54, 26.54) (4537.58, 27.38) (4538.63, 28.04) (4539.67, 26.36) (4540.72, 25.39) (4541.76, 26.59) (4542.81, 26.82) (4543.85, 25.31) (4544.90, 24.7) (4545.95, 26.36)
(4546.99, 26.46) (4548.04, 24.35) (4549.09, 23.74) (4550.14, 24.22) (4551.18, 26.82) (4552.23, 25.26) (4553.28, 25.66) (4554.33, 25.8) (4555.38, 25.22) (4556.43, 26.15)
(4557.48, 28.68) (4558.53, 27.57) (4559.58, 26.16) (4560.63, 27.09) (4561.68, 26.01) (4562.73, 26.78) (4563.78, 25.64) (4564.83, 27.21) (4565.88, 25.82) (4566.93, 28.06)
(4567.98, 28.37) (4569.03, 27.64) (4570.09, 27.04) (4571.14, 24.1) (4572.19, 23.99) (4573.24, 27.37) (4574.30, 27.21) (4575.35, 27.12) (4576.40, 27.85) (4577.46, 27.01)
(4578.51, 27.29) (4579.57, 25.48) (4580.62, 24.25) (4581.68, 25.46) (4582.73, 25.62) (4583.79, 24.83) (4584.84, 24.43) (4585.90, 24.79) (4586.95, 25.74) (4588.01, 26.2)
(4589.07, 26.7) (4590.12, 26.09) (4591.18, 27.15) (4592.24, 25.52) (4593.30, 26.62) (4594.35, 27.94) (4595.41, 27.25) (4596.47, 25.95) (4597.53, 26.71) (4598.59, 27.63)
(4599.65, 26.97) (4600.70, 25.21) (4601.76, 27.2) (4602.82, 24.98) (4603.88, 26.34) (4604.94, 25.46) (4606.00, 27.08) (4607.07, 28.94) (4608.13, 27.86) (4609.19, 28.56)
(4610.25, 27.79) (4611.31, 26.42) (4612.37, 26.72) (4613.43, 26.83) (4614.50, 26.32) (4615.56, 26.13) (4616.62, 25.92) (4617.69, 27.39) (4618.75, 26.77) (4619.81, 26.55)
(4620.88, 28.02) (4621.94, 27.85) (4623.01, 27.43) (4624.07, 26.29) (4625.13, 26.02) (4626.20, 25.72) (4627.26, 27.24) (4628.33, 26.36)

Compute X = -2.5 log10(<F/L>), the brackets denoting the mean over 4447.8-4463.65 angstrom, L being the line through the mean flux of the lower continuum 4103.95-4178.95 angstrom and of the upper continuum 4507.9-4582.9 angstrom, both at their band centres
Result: 0.06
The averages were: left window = 23.5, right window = 26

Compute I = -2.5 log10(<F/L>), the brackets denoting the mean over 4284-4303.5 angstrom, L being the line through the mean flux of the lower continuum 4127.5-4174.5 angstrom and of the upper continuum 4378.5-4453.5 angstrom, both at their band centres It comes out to 0.26 mag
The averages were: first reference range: 23.3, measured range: 18.7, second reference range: 24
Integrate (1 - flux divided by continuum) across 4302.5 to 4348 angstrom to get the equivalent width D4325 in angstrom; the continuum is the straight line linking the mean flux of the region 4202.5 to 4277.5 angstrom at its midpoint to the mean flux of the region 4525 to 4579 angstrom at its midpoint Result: 5.3 angstrom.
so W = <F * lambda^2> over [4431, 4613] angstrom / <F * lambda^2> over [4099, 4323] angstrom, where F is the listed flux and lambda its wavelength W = 1.4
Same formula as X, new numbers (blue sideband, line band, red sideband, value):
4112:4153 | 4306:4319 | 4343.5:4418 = 0.24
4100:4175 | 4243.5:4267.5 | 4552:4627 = 0.12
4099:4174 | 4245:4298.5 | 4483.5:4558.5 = 0.15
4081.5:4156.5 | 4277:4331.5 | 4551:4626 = 0.26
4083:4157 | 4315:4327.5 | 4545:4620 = 0.22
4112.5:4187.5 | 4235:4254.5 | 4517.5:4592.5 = 0.10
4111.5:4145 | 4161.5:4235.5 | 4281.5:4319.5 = -0.05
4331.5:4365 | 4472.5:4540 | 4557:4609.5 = -0.02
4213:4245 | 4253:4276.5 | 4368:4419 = 0.06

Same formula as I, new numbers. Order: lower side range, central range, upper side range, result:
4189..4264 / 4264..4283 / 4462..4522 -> 0.07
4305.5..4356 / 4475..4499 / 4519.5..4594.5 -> -0.07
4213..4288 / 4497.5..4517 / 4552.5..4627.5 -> -0.06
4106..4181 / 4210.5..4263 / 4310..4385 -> 0.05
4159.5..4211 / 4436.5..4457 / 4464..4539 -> 0.01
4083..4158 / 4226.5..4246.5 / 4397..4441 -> 0.09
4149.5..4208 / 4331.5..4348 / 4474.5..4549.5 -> 0.08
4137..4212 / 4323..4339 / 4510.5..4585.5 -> 0.09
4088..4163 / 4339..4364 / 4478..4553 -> 0.09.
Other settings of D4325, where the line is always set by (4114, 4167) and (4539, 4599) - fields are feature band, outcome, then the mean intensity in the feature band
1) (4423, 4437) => 0.7 angstrom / 24.1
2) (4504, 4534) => 0.0 angstrom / 25.9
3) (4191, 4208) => 1.1 angstrom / 22.5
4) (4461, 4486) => 0.3 angstrom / 25.3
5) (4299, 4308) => 3.4 angstrom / 15.4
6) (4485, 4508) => -0.5 angstrom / 26.3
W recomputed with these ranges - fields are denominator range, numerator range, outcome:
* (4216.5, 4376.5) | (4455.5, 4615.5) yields 1.36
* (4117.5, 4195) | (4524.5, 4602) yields 1.34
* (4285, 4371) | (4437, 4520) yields 1.31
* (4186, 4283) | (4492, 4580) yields 1.36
